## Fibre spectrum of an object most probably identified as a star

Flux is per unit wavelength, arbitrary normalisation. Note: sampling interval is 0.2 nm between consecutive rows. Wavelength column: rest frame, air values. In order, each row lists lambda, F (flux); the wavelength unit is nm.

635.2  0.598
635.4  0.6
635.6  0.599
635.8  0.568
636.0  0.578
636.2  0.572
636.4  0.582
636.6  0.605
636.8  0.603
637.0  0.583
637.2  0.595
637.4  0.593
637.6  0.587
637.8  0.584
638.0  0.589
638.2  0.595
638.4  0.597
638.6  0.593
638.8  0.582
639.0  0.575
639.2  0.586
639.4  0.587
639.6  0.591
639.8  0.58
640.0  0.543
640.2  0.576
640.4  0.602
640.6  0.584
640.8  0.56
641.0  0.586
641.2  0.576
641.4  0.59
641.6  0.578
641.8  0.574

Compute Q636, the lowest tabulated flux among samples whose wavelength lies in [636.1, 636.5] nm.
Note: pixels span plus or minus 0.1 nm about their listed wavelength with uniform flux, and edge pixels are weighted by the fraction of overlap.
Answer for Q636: 0.572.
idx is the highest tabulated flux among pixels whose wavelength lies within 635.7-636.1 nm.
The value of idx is 0.578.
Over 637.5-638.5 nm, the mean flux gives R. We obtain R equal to 0.59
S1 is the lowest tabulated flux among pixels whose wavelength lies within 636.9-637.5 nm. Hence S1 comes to 0.583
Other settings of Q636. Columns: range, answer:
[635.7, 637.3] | 0.568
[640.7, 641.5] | 0.56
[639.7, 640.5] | 0.543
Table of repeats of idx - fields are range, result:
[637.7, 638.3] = 0.595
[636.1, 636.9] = 0.605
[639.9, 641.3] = 0.602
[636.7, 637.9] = 0.603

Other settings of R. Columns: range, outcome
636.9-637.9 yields 0.588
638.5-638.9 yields 0.587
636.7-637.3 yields 0.594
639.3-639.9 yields 0.586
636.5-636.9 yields 0.604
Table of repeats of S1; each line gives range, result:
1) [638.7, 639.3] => 0.575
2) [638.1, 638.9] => 0.582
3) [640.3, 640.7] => 0.584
